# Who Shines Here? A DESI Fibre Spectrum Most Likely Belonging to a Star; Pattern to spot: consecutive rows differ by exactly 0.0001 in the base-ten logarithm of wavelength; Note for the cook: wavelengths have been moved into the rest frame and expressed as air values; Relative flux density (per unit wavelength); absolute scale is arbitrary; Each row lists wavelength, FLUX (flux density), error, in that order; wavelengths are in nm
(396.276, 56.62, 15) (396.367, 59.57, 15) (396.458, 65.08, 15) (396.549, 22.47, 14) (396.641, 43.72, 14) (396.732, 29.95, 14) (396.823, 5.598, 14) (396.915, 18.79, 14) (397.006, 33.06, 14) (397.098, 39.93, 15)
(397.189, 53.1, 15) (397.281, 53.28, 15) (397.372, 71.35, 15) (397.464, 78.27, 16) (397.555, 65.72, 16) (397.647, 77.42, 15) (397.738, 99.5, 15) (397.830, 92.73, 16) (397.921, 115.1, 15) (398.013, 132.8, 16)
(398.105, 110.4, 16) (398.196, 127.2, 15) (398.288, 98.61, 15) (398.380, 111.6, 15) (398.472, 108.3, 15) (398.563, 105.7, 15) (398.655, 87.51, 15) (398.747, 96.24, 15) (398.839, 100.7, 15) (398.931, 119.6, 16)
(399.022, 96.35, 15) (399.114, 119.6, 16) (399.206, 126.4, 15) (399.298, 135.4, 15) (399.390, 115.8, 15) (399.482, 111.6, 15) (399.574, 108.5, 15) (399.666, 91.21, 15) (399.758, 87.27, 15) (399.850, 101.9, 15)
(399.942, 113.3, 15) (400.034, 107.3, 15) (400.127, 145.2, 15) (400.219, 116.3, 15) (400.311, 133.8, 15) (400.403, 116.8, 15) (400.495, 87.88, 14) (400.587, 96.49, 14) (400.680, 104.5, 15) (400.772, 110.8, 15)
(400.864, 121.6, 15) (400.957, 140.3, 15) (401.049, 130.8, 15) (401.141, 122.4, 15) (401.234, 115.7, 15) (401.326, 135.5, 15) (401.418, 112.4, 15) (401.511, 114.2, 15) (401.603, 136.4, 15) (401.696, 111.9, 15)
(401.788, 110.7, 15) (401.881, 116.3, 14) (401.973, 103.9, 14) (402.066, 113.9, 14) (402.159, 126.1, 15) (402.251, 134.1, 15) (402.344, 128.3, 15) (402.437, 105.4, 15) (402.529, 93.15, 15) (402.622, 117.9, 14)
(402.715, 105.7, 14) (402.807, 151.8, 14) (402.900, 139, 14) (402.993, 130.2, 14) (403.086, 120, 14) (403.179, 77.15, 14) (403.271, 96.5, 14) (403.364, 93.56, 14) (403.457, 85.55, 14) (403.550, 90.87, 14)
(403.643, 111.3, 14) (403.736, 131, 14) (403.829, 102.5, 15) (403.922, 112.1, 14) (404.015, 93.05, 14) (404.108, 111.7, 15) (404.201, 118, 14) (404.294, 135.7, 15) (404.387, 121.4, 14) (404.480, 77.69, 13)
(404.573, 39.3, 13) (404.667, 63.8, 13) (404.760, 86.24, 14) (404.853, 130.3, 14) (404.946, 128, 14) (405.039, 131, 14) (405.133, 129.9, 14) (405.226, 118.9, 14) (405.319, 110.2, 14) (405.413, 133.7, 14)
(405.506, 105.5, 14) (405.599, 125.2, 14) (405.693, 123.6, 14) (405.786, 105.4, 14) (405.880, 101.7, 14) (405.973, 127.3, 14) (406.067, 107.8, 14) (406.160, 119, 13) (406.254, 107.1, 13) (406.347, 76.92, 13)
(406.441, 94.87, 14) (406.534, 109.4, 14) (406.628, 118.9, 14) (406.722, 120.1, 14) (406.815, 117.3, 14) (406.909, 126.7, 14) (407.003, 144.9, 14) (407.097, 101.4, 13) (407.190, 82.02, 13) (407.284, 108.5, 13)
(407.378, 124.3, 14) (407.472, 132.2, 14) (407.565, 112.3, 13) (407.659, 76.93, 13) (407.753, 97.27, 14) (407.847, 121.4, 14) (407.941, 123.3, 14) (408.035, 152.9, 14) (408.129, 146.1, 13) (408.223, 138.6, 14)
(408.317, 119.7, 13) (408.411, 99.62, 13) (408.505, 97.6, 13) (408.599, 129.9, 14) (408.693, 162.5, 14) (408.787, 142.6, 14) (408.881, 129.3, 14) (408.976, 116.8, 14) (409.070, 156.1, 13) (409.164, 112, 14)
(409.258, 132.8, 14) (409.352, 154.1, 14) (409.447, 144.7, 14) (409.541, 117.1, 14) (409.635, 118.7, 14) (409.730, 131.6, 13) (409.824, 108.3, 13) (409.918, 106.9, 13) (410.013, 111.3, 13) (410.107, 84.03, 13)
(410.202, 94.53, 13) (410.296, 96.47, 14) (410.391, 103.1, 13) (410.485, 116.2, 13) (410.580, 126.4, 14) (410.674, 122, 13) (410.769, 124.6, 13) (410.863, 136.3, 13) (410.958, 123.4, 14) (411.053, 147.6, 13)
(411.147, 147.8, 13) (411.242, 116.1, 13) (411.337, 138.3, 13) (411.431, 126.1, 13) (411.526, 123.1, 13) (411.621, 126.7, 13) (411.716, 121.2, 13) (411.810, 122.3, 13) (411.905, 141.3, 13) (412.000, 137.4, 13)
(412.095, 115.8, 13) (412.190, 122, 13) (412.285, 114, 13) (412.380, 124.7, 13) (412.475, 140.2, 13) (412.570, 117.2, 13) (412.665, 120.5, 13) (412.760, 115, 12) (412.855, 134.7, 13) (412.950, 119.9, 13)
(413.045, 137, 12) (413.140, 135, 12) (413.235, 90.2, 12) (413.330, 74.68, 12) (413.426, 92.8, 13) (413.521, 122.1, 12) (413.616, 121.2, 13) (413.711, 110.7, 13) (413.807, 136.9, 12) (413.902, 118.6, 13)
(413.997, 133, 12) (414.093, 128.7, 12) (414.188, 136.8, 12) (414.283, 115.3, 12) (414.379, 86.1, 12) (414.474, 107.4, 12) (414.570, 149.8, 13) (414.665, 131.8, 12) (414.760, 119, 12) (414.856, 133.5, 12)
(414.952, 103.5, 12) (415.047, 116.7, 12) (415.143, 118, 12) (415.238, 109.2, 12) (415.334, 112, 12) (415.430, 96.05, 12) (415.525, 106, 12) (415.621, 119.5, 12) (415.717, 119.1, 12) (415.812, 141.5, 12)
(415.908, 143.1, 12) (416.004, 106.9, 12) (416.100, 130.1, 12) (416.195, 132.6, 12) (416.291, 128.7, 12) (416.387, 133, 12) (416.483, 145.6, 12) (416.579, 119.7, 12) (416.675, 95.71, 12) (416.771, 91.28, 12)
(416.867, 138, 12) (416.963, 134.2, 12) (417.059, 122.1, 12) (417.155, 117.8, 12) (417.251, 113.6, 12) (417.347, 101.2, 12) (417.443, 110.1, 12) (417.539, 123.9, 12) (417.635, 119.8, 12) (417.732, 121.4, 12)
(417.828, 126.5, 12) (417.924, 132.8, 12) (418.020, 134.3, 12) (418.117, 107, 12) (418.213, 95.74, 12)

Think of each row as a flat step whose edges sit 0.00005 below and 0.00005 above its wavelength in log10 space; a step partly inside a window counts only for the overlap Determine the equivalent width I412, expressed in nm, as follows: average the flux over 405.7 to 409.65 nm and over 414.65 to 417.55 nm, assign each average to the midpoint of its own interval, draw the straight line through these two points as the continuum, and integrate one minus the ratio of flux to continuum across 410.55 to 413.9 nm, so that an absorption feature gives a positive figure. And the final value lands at -0.11 nm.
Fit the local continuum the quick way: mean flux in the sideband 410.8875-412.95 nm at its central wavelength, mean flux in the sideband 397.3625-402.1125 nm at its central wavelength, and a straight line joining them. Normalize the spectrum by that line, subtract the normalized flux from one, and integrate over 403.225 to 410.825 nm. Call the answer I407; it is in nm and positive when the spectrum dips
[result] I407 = 0.39 nm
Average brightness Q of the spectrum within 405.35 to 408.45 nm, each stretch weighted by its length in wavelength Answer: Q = 115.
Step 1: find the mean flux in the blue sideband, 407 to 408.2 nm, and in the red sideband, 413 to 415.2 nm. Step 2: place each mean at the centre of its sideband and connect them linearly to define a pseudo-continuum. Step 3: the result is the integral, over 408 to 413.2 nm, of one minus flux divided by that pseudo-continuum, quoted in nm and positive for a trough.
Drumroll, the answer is -0.353 nm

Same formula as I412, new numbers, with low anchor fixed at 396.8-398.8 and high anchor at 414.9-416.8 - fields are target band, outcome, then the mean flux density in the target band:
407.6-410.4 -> -0.44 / 121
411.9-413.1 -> -0.15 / 126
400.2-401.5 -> -0.43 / 117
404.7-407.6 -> -0.46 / 115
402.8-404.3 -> -0.26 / 110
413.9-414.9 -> -0.07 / 124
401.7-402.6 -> -0.24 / 115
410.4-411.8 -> -0.24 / 128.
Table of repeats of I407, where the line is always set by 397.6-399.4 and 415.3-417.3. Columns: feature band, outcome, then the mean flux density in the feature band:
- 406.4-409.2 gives -0.13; 121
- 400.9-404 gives -0.11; 115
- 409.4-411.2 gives -0.03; 119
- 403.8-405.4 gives 0.08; 107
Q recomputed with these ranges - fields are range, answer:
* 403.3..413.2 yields 118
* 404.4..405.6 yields 106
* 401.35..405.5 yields 111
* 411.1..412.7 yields 127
